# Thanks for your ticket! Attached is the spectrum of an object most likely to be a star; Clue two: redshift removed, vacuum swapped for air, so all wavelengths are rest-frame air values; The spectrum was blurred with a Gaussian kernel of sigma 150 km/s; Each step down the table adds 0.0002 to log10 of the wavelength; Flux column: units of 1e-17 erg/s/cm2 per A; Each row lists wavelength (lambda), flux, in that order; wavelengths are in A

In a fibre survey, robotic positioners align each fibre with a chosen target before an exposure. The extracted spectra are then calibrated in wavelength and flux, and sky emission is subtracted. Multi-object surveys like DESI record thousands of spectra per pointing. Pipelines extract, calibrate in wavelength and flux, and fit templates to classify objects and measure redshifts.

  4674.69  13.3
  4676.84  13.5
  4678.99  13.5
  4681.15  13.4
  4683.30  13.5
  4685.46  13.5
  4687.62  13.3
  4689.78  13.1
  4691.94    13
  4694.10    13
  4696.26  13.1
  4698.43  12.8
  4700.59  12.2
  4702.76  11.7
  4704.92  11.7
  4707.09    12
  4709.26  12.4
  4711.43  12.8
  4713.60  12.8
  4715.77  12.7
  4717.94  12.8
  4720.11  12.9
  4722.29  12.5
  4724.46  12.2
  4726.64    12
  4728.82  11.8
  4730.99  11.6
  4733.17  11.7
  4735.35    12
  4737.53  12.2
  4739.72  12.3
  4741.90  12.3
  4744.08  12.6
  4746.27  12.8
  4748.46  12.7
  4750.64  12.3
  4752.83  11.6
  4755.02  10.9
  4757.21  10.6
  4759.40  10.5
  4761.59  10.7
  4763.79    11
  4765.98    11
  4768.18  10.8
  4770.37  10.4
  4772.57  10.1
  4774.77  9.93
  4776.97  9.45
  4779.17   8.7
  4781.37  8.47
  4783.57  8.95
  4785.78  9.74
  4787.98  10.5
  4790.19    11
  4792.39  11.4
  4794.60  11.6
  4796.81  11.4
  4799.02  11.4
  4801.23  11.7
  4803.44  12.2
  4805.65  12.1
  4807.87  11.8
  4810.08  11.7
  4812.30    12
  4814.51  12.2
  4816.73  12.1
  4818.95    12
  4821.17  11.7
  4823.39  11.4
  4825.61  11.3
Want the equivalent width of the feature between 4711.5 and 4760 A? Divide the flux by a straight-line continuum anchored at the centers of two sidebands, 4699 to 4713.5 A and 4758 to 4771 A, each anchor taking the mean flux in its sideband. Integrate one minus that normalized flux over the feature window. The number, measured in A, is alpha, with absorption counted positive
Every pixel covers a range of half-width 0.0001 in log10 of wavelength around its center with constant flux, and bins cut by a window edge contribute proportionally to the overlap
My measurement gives -2.73 A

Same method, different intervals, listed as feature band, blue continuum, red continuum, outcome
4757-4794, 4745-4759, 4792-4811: 4.84 A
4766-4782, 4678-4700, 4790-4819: 3.08 A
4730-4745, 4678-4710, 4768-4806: -0.47 A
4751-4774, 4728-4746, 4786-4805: 1.91 A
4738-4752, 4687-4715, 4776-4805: -1.07 A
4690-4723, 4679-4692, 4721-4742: 0.45 A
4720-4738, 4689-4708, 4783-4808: 0.05 A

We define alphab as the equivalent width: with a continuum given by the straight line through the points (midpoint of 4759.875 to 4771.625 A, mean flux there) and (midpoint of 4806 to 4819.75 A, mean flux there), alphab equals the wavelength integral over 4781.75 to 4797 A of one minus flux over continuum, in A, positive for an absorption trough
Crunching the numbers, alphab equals 1.2 A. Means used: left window 10.8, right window 12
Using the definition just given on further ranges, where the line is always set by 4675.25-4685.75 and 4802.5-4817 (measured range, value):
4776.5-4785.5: 2.5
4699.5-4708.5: 0.9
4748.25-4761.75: 1.4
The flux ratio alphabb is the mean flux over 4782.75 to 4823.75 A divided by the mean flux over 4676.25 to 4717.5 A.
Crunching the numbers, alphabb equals 0.89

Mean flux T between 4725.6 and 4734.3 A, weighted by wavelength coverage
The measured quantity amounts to 11.8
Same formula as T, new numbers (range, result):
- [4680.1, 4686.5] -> 13.5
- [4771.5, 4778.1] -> 9.82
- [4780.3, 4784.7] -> 8.71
